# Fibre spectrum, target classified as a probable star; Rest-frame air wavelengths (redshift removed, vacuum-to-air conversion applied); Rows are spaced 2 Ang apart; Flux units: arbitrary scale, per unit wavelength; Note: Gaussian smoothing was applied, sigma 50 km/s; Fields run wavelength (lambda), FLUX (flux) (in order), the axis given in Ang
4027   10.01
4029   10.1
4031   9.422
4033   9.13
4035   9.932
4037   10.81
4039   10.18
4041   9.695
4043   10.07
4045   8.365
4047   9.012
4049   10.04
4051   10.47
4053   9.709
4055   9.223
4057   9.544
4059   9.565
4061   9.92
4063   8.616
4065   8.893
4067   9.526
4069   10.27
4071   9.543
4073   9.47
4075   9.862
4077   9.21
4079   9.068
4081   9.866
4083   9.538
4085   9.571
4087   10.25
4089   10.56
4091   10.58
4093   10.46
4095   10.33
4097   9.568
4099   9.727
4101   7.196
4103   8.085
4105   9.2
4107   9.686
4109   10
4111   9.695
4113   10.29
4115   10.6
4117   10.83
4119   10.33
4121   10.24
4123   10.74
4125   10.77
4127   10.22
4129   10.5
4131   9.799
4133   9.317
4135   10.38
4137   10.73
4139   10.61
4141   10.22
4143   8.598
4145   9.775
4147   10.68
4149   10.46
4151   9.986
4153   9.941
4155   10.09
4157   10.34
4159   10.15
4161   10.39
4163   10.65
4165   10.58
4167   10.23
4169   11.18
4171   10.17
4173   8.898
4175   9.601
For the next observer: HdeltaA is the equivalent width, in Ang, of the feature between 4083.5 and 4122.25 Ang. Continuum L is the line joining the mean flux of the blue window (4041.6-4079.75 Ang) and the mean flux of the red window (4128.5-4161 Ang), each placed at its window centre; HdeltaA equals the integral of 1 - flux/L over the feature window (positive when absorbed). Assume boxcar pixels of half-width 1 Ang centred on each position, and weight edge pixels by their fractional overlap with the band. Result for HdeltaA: -0.21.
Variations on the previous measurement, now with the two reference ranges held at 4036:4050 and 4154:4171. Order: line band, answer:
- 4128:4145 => 0.5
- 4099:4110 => 1.3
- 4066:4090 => 0.5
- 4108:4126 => -0.4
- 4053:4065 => 0.6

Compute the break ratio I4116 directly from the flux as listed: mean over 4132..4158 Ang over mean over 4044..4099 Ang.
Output 1.0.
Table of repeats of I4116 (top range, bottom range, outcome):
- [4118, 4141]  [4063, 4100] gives 1.06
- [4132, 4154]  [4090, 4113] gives 1.06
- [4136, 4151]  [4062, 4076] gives 1.07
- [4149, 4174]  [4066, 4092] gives 1.04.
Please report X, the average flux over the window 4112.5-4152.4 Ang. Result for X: 10.3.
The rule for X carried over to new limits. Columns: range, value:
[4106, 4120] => 10.2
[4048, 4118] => 9.68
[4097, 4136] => 9.87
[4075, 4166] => 9.99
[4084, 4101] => 9.96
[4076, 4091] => 9.78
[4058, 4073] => 9.48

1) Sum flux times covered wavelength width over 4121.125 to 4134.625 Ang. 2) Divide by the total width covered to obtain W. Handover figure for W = 10.2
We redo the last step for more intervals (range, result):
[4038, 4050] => 9.56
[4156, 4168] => 10.4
